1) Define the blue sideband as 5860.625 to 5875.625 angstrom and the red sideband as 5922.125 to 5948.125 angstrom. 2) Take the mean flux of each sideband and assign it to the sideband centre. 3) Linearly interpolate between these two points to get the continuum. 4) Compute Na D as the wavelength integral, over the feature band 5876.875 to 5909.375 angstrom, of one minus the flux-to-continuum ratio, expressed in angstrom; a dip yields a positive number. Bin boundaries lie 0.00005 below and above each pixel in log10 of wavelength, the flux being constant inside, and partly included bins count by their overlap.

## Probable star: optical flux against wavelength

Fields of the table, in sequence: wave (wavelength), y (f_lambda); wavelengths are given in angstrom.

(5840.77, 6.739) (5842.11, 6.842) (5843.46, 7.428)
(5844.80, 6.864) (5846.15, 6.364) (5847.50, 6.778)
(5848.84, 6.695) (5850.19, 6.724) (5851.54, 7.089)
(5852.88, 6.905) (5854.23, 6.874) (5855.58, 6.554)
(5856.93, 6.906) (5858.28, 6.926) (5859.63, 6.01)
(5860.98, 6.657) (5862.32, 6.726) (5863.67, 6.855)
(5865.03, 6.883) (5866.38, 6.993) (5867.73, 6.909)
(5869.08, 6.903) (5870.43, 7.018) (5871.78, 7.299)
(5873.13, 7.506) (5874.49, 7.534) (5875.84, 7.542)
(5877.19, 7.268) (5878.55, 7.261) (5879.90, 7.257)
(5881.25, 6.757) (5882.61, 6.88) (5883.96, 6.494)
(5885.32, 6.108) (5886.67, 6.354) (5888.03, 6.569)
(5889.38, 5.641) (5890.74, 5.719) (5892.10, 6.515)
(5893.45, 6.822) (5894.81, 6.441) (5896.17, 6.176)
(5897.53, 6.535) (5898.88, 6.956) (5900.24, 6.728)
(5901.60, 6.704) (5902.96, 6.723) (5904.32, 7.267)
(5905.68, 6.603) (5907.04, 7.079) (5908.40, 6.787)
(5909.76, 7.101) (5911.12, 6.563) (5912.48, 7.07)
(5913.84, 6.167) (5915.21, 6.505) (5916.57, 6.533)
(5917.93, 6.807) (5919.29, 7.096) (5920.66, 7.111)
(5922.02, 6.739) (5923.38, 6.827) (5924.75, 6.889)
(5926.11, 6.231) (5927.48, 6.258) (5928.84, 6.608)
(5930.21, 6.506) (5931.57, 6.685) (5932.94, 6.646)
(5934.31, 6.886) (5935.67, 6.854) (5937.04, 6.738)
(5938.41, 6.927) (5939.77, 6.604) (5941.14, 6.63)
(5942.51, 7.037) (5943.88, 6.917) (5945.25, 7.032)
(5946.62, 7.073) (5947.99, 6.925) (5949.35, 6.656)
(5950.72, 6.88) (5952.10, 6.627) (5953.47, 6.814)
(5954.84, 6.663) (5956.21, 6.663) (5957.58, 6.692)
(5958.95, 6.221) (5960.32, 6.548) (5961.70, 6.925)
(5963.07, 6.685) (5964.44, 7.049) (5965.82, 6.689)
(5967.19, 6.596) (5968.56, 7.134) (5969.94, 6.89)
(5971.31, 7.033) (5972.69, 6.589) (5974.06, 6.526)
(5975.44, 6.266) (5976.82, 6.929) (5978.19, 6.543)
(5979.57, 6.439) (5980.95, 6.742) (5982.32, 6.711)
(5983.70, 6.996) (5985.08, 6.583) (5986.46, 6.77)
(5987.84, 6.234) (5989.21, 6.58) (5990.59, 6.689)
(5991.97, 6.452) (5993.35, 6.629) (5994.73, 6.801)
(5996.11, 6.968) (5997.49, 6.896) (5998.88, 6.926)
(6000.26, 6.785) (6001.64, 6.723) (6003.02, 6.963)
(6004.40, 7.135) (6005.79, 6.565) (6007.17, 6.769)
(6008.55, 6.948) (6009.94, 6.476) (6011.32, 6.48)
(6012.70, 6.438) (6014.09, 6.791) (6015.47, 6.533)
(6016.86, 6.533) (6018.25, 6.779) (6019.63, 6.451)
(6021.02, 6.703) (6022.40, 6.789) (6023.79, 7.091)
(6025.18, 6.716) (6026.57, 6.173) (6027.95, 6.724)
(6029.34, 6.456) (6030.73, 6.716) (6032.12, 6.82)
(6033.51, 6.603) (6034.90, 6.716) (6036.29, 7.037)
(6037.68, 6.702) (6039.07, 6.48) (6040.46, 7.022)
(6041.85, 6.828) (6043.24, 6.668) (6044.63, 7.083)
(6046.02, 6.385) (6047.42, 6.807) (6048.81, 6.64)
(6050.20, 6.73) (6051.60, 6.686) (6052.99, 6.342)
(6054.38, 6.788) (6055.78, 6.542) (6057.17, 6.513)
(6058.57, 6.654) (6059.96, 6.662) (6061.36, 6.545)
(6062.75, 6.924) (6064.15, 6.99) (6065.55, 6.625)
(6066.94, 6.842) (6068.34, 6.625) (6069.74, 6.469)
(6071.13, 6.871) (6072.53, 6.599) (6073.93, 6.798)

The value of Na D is 1.35 angstrom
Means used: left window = 7.05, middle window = 6.65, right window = 6.75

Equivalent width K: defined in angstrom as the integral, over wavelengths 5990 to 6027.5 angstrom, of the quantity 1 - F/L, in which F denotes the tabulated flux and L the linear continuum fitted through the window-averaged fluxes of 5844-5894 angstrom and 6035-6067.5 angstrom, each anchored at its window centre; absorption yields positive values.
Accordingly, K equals 0.1 angstrom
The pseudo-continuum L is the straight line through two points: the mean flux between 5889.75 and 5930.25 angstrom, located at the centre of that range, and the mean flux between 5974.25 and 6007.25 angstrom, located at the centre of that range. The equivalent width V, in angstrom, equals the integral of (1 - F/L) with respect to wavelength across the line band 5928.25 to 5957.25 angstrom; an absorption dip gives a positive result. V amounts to -0.43 angstrom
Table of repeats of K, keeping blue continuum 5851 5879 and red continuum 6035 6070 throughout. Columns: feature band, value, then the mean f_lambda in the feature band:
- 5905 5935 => 0.8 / 6.71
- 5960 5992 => 0.6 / 6.7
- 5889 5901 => 0.9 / 6.41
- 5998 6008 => -0.1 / 6.84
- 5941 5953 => 0.0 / 6.87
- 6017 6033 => 0.2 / 6.67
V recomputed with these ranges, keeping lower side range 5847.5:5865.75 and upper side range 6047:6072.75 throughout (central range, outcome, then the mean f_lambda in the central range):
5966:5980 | 0.0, 6.7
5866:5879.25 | -0.9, 7.23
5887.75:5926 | 0.4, 6.66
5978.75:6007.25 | -0.1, 6.73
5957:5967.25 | 0.1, 6.68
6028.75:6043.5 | -0.1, 6.74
